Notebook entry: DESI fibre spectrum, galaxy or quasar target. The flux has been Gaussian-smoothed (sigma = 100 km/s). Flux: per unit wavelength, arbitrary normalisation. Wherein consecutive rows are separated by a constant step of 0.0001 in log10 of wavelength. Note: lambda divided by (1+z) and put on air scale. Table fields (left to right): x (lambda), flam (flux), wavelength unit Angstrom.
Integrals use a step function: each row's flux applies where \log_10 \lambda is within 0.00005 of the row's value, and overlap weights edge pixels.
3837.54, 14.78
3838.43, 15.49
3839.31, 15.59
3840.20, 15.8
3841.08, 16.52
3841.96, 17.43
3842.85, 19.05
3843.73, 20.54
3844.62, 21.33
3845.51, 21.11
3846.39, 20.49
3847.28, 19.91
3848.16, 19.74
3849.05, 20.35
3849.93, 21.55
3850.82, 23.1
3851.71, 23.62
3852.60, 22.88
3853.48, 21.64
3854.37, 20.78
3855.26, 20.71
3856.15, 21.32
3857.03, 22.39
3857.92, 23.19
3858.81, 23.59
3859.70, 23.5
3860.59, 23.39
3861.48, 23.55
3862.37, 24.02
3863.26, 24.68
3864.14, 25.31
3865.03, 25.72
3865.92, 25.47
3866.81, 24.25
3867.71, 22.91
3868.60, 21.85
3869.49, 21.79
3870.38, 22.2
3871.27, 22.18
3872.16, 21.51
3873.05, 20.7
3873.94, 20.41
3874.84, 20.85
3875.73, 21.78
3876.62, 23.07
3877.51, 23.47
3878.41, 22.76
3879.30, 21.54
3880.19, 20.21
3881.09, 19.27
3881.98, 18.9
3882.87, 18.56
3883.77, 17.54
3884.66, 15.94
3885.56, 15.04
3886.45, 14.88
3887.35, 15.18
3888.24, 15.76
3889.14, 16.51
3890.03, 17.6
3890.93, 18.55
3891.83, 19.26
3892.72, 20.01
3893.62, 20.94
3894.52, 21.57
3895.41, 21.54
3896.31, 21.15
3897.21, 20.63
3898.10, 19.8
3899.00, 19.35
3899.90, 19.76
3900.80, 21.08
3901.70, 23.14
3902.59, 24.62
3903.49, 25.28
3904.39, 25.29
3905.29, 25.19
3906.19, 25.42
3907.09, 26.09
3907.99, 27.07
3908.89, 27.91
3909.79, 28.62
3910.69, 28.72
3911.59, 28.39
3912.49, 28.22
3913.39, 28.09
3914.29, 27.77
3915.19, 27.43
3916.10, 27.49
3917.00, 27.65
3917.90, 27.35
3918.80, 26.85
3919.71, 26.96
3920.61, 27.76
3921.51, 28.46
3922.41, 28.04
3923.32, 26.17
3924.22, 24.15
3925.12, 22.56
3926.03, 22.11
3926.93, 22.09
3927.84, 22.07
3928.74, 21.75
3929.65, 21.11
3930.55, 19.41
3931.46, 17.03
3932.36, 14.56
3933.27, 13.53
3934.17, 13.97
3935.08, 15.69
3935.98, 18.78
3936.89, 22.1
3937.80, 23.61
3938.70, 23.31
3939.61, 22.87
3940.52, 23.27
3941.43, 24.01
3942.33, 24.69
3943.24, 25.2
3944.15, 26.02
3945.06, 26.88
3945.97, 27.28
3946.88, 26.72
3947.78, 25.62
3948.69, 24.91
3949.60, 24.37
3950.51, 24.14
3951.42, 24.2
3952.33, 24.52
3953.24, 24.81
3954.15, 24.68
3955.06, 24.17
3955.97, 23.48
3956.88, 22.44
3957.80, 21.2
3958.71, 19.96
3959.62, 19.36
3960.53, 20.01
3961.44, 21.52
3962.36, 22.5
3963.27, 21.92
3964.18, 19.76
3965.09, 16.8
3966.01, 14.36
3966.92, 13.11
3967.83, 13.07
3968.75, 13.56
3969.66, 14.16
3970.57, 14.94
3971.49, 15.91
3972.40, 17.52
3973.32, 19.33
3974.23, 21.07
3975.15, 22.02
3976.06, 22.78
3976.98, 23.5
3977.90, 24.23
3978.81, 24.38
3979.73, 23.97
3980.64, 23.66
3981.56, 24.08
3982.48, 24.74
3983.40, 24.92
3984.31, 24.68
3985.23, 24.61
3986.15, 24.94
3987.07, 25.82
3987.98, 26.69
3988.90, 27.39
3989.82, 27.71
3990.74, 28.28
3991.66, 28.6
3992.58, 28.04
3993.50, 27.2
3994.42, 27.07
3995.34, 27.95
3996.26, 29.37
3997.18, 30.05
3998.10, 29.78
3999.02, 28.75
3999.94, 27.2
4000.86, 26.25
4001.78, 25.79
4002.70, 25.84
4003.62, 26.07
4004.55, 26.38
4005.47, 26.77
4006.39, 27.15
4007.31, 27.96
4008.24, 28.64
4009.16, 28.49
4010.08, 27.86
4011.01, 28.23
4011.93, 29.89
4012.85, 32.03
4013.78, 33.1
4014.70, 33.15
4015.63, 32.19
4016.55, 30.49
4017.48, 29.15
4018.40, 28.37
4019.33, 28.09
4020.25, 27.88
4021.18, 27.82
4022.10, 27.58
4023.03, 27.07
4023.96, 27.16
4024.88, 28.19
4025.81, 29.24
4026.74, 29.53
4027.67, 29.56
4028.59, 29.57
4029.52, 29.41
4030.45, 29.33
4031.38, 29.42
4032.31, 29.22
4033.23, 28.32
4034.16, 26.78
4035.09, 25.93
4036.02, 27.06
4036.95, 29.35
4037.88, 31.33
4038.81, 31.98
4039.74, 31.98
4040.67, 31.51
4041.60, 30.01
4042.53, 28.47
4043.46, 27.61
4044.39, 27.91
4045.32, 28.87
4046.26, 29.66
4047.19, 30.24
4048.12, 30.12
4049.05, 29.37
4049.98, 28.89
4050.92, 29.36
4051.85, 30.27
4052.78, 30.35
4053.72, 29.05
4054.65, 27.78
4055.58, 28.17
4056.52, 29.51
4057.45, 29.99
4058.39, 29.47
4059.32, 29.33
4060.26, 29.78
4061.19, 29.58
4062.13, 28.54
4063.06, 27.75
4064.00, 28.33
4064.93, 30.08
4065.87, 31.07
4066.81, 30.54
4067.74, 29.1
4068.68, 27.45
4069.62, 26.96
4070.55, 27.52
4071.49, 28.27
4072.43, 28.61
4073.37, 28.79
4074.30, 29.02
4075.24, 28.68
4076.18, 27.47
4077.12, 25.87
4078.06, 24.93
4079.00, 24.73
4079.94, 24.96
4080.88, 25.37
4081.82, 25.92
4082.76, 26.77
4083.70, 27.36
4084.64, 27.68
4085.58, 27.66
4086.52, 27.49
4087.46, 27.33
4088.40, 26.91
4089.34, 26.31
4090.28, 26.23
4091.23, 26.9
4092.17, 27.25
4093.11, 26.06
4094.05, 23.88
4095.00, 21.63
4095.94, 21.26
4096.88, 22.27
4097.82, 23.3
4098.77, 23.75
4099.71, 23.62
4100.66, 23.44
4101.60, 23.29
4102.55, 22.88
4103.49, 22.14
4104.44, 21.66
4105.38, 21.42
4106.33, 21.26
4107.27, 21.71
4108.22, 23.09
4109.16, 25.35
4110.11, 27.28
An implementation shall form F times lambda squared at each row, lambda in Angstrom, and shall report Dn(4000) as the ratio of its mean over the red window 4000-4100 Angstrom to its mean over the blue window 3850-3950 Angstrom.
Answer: 1.3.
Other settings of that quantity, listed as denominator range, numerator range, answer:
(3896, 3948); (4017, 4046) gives 1.27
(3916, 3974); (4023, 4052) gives 1.40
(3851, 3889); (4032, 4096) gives 1.45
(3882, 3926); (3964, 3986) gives 0.90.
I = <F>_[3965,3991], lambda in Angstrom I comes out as 21.5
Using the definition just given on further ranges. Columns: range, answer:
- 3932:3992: 22.1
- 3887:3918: 23.4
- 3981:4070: 28.5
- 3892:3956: 23.8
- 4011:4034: 29.4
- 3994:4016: 28.6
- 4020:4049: 29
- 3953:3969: 19.8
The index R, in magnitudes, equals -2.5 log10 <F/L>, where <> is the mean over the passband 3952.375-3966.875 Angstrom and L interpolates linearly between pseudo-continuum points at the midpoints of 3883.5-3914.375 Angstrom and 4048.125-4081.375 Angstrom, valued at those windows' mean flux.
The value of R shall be 0.16 mag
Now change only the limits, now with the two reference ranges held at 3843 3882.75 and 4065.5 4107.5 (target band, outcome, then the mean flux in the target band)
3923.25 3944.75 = 0.10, 21.2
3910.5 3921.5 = -0.21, 27.7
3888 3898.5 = 0.16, 19.5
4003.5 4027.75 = -0.17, 28.8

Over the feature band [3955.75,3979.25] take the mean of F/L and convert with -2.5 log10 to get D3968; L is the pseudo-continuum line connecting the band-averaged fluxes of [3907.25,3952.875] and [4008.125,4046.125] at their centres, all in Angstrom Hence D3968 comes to 0.33 mag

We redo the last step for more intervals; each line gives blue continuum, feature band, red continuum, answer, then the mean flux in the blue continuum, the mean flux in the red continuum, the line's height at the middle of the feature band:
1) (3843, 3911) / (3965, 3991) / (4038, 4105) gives 0.153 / 21.7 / 27.4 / 24.7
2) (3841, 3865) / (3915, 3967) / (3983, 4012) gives 0.108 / 21.8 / 27.3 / 25.2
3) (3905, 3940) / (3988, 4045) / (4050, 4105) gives -0.116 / 24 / 26.9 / 25.8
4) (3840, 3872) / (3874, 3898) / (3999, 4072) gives 0.192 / 21.9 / 28.9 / 23.1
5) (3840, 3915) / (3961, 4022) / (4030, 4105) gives 0.013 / 21.9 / 27.5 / 25.3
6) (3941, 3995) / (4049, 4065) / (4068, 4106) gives -0.173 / 22.9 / 25.6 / 24.9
